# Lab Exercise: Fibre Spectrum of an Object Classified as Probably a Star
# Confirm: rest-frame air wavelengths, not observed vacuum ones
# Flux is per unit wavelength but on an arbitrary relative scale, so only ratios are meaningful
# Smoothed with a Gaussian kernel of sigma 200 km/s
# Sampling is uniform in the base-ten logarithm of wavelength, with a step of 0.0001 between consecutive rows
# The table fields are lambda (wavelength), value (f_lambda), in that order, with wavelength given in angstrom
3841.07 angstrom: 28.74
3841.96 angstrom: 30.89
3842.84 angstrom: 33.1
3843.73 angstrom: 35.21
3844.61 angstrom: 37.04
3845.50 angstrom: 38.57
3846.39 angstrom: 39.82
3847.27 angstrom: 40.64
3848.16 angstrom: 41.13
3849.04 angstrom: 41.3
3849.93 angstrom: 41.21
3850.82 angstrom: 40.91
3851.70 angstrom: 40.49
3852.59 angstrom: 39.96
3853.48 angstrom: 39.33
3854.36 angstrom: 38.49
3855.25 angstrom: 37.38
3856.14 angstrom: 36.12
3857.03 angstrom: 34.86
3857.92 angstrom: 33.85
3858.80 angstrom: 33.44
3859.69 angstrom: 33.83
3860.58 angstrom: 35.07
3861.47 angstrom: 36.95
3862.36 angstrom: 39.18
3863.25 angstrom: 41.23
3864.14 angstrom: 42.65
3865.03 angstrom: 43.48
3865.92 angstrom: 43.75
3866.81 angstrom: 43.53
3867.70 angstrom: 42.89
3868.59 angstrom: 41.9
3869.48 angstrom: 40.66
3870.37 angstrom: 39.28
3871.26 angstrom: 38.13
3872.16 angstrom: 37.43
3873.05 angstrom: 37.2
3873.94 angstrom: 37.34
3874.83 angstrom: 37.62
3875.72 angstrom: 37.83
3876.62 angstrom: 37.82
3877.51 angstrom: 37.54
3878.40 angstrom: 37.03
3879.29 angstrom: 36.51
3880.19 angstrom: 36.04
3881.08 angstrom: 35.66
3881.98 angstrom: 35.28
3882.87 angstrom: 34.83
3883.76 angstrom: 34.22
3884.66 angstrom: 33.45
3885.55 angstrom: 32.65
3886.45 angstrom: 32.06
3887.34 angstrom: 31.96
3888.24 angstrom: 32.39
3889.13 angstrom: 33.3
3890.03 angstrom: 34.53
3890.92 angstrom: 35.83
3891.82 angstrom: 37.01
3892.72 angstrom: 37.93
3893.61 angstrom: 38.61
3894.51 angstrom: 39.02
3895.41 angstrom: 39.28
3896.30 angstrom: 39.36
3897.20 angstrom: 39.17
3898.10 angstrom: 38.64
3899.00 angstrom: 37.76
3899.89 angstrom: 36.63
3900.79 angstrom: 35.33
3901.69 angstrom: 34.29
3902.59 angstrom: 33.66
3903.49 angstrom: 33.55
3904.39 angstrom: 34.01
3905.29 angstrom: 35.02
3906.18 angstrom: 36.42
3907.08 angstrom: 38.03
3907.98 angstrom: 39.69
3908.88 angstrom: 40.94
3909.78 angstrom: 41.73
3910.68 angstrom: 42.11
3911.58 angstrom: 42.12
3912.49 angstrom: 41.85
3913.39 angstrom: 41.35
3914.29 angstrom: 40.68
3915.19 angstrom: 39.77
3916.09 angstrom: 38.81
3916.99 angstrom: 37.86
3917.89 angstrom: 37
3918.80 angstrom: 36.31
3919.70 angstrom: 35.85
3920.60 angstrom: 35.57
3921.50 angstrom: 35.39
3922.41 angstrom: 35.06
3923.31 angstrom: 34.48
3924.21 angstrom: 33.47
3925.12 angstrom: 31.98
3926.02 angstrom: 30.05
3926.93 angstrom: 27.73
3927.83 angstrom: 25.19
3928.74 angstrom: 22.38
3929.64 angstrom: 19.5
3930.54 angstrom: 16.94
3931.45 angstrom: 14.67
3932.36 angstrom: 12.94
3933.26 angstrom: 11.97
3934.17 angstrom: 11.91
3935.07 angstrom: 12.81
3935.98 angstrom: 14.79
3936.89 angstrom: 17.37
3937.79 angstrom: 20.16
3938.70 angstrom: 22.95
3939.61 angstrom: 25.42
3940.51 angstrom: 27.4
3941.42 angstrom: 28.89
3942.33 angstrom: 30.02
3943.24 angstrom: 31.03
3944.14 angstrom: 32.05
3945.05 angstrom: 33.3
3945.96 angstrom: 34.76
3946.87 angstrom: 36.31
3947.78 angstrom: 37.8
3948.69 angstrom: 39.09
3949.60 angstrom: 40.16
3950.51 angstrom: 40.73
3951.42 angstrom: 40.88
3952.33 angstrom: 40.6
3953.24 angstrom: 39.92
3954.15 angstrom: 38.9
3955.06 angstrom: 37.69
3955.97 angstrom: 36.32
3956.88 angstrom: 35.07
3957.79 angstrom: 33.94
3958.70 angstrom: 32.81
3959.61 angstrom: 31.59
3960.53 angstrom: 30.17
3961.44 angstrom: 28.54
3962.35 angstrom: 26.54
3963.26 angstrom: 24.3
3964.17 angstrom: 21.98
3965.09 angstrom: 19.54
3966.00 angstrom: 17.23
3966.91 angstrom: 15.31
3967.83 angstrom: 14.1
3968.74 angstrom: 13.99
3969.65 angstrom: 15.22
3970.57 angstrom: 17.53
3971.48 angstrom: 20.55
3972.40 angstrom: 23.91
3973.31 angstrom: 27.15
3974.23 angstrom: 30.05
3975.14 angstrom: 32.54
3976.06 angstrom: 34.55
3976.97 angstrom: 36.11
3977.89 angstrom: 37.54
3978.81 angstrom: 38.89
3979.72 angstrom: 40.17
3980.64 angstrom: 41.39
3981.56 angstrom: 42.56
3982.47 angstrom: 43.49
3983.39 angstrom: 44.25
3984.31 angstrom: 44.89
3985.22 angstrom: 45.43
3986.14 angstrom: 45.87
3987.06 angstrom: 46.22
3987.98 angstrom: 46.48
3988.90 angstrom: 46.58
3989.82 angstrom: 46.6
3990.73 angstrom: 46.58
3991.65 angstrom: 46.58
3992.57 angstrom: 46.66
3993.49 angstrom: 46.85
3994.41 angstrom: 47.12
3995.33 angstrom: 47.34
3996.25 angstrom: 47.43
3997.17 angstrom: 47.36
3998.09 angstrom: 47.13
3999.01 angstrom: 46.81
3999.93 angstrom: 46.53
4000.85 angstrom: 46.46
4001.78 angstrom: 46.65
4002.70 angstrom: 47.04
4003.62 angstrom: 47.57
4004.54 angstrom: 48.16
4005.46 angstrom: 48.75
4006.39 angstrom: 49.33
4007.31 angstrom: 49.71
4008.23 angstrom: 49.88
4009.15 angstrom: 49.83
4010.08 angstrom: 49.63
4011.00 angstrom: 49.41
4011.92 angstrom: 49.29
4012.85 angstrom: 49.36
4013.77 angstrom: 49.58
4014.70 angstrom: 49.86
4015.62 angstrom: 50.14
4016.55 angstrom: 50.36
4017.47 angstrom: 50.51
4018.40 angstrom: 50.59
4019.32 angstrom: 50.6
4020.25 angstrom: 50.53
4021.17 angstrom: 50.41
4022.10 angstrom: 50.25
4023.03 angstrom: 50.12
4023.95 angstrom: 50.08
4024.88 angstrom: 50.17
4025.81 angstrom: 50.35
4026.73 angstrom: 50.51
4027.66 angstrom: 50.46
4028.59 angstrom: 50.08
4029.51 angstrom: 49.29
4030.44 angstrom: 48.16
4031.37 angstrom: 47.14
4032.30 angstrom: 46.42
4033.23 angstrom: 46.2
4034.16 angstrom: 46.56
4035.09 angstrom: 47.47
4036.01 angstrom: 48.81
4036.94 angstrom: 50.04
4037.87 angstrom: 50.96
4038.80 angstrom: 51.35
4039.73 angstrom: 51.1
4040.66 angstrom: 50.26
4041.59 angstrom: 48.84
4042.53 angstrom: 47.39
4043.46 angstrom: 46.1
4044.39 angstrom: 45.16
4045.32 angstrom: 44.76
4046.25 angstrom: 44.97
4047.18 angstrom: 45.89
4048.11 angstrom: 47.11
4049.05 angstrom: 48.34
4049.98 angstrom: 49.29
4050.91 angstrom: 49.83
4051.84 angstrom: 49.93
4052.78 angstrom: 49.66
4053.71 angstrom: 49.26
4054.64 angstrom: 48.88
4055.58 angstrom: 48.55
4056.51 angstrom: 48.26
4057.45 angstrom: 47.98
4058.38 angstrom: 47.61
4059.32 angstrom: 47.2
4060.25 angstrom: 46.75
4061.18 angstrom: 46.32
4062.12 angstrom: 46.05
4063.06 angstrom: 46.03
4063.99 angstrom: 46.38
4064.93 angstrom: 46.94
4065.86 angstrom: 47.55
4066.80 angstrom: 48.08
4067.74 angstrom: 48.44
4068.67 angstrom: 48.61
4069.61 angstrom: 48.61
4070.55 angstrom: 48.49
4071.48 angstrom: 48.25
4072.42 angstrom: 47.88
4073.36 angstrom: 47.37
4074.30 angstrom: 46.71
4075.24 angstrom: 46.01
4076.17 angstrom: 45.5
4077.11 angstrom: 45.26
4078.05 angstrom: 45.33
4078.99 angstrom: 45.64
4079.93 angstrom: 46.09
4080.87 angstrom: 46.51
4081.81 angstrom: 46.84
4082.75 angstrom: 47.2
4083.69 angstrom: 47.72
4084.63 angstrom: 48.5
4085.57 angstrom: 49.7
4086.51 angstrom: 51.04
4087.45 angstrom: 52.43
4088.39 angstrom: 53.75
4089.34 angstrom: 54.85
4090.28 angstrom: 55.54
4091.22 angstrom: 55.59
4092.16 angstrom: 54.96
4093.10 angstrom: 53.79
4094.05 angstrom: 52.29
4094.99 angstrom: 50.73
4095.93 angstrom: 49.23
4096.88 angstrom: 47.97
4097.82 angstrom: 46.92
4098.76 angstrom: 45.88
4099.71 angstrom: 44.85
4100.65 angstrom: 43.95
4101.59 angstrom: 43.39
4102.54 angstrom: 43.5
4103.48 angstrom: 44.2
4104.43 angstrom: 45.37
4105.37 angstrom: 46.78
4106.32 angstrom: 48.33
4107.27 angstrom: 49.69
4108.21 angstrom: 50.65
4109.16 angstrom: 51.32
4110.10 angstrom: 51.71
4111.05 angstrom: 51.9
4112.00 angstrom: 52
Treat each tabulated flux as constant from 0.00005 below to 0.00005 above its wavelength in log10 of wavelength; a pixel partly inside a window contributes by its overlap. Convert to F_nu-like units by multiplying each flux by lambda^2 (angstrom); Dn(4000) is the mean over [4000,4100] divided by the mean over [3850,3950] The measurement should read 1.5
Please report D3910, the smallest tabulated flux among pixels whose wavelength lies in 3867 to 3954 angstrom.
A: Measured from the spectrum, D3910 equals 11.91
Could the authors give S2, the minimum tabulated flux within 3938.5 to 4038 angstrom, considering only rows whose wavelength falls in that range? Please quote 13.99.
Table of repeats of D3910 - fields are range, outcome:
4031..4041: 46.2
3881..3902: 31.96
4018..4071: 44.76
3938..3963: 22.95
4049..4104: 43.39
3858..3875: 33.44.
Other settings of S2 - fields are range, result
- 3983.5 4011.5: 44.89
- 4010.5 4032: 47.14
